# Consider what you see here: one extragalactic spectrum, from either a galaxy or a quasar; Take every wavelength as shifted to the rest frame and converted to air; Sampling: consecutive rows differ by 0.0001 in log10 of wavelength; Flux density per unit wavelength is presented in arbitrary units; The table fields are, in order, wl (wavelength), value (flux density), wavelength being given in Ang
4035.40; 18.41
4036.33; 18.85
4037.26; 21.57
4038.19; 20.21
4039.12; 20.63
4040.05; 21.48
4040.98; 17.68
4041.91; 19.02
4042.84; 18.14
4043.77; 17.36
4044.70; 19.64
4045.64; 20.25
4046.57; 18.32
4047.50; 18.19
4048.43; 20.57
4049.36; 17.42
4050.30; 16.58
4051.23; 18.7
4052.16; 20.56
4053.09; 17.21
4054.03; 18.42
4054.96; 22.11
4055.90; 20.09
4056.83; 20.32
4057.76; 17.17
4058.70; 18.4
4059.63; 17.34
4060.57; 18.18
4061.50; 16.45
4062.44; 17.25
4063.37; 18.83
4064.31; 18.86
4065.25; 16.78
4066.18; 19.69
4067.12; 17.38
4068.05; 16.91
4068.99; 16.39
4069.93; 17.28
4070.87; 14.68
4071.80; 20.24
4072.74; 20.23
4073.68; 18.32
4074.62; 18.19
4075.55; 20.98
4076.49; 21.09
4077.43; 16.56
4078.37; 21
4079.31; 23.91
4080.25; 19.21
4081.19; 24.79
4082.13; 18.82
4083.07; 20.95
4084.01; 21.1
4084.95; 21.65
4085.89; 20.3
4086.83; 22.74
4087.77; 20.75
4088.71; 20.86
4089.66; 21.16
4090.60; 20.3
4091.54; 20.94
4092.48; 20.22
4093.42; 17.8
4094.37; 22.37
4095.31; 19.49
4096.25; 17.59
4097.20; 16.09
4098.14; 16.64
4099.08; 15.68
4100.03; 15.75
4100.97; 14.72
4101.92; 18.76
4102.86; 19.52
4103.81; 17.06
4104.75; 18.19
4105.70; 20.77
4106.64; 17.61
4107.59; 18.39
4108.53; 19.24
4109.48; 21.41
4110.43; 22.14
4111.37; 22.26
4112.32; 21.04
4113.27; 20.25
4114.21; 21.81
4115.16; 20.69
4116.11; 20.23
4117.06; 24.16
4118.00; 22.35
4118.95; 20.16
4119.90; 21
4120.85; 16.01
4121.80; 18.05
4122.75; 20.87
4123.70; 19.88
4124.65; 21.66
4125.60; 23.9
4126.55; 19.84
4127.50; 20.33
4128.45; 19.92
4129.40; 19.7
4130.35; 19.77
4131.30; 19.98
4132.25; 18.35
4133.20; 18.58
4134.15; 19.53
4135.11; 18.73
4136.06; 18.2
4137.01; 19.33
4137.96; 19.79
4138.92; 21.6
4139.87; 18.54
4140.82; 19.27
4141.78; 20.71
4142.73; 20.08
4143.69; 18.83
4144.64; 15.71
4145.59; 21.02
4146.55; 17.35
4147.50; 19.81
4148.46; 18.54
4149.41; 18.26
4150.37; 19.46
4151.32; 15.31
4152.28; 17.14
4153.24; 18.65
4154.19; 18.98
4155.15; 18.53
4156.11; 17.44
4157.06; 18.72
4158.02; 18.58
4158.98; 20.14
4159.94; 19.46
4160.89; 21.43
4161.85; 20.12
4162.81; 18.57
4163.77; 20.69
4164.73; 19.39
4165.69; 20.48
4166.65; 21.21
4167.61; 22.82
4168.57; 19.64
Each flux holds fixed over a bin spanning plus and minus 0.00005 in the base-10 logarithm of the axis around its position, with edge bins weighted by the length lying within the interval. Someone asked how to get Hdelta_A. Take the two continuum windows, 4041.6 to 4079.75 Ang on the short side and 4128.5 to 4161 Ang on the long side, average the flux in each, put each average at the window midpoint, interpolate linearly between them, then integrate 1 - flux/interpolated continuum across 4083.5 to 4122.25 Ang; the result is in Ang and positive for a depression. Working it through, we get -1.8 Ang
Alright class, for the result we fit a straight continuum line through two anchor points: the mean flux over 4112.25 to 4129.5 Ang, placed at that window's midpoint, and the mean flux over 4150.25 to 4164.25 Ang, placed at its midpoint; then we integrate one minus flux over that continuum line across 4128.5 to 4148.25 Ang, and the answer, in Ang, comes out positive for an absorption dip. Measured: 0.5 Ang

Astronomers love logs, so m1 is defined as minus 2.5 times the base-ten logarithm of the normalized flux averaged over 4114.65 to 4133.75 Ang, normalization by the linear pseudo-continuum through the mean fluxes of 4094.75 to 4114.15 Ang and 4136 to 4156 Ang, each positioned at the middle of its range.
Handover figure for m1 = -0.08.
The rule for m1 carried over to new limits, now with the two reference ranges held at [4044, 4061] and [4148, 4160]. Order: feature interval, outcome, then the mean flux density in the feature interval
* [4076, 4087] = -0.12 mag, 21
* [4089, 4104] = 0.01 mag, 18.4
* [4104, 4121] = -0.11 mag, 20.5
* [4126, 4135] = -0.06 mag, 19.6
